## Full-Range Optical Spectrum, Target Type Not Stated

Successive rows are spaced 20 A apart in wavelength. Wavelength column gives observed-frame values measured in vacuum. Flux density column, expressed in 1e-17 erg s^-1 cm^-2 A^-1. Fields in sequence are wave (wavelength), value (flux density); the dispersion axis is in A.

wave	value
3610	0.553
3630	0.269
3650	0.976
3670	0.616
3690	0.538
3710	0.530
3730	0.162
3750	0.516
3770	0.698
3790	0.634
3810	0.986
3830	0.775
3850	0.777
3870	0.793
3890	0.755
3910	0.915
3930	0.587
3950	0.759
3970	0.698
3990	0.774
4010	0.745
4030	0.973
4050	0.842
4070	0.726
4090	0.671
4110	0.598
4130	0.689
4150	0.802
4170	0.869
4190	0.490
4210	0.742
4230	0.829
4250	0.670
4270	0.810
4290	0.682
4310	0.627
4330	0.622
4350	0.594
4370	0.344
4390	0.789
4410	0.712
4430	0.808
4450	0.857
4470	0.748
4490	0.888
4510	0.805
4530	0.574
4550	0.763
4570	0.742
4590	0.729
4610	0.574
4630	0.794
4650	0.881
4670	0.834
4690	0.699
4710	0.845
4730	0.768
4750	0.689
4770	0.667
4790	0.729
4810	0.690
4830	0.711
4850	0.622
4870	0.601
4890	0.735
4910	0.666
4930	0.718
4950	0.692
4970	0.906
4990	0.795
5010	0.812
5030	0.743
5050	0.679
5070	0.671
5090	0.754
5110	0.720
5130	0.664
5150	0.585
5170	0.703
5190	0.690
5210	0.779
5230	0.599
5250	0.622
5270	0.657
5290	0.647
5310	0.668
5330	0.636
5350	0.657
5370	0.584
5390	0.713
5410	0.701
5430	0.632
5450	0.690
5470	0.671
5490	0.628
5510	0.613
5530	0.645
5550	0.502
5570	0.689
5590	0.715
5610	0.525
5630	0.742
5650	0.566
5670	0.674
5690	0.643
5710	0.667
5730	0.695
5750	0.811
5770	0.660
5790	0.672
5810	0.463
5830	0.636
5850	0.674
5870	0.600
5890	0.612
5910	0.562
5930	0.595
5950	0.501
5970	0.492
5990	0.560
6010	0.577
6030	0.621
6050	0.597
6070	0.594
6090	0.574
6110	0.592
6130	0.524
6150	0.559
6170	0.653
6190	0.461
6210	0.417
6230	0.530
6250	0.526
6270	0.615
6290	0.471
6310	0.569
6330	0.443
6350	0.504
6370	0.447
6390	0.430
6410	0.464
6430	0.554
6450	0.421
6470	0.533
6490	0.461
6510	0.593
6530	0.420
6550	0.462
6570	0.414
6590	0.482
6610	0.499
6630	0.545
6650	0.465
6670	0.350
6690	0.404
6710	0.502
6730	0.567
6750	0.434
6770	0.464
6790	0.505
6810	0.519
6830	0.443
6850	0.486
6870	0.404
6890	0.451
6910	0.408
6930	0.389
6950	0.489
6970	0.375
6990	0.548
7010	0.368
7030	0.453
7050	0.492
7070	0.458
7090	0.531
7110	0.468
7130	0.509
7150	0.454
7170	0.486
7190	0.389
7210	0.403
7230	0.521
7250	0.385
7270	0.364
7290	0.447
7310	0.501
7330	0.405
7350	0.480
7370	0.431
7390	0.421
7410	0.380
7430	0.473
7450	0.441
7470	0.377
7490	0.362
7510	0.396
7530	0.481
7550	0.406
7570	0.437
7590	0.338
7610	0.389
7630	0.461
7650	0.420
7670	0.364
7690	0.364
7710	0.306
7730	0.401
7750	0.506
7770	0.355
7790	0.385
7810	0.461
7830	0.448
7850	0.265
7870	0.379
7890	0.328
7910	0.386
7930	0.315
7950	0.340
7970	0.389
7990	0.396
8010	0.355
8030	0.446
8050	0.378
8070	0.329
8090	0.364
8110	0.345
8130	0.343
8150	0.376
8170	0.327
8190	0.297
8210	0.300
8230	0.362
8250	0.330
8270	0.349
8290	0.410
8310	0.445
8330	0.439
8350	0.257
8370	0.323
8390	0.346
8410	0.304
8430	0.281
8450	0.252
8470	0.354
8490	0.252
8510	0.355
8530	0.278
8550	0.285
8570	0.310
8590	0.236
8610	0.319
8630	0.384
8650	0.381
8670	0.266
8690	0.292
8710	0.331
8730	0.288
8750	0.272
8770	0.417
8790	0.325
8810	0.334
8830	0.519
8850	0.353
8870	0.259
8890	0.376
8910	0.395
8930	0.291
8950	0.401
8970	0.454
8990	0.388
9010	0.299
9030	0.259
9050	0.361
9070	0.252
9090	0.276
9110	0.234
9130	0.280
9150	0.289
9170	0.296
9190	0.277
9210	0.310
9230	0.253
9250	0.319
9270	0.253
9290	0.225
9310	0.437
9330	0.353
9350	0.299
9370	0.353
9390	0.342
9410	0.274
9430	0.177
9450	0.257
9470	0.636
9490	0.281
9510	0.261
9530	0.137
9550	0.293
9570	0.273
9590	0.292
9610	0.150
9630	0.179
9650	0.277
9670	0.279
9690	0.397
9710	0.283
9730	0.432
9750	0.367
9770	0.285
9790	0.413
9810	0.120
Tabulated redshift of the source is 0.000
